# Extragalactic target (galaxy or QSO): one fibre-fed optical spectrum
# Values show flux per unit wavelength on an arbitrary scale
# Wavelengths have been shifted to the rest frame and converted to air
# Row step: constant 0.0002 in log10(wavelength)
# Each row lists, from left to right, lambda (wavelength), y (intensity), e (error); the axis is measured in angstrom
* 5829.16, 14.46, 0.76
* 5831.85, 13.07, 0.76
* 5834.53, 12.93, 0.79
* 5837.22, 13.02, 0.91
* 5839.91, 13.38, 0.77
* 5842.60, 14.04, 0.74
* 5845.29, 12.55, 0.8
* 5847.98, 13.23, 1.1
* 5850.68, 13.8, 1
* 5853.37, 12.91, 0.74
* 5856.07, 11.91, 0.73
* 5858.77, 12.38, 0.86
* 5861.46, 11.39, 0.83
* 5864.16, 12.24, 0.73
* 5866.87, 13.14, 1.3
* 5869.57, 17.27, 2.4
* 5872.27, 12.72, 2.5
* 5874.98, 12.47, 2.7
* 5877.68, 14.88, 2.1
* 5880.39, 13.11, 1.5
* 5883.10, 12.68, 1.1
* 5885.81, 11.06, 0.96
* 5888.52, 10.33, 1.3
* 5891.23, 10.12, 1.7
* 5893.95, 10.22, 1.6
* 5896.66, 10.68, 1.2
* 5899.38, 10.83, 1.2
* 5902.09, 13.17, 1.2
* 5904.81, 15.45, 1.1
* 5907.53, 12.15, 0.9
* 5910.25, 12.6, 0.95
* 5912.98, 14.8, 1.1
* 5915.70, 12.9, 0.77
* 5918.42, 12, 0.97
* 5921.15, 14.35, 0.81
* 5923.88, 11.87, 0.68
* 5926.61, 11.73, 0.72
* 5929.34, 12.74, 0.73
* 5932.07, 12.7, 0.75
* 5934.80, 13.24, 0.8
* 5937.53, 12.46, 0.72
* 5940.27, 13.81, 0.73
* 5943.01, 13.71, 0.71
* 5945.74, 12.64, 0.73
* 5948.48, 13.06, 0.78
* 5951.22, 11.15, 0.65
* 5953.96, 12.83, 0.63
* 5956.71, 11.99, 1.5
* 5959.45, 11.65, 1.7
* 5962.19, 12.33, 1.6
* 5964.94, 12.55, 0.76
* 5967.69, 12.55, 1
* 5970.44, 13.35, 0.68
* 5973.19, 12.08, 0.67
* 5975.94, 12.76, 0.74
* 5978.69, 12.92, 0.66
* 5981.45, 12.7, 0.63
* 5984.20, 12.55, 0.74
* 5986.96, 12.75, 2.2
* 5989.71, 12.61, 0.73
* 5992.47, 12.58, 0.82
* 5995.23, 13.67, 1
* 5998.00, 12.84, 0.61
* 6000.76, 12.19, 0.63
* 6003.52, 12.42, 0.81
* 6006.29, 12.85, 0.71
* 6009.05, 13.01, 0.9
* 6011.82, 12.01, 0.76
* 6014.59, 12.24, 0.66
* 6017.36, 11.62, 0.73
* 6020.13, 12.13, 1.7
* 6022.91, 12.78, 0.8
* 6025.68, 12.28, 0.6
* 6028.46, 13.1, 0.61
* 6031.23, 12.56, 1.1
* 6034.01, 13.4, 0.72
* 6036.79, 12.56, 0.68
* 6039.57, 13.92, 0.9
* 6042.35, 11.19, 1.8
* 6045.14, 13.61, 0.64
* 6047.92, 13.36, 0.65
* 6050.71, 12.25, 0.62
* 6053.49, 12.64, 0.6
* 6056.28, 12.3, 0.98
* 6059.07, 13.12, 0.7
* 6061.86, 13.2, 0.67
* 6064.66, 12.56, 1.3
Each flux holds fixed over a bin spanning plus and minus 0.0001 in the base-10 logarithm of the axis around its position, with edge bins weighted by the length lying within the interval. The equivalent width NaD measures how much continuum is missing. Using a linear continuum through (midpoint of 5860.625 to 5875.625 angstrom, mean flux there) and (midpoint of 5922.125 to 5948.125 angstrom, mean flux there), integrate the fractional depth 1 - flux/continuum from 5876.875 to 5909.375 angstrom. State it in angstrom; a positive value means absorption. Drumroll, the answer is 2.7 angstrom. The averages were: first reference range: 13.3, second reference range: 12.8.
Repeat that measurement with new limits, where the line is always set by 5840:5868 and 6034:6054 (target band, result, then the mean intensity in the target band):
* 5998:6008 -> 0.21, 12.6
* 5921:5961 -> 0.62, 12.6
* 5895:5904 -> 0.73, 11.8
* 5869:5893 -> 0.46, 12.5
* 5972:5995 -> 0.26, 12.7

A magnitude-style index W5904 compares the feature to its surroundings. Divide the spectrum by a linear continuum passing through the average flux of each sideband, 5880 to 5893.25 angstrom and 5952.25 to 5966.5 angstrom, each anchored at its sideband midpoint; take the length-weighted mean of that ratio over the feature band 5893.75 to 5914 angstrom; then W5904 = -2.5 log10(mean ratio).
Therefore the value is -0.10 mag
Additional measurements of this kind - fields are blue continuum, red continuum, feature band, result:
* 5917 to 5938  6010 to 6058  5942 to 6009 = 0.00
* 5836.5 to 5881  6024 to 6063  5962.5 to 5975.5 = 0.03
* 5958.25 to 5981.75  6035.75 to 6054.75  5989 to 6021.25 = 0.01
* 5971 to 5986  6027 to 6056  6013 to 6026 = 0.05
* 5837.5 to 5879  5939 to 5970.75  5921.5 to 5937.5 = 0.02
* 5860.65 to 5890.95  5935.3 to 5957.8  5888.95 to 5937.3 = 0.03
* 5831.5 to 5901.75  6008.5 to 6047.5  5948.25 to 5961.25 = 0.05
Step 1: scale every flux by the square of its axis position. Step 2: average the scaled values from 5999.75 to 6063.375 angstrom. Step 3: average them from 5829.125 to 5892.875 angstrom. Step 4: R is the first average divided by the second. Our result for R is 1.04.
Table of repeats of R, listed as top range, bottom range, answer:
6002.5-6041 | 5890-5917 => 1.07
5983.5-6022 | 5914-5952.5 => 1.01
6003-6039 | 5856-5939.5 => 1.04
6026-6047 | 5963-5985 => 1.04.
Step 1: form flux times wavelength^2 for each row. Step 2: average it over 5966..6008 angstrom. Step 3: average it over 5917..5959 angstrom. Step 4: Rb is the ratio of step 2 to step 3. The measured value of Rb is 1.02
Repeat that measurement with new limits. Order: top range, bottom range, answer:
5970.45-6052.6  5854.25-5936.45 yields 1.05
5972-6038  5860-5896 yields 1.06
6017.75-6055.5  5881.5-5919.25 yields 1.10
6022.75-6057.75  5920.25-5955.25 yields 1.03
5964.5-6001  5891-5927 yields 1.05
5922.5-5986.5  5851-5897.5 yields 1.05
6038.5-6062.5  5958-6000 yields 1.04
